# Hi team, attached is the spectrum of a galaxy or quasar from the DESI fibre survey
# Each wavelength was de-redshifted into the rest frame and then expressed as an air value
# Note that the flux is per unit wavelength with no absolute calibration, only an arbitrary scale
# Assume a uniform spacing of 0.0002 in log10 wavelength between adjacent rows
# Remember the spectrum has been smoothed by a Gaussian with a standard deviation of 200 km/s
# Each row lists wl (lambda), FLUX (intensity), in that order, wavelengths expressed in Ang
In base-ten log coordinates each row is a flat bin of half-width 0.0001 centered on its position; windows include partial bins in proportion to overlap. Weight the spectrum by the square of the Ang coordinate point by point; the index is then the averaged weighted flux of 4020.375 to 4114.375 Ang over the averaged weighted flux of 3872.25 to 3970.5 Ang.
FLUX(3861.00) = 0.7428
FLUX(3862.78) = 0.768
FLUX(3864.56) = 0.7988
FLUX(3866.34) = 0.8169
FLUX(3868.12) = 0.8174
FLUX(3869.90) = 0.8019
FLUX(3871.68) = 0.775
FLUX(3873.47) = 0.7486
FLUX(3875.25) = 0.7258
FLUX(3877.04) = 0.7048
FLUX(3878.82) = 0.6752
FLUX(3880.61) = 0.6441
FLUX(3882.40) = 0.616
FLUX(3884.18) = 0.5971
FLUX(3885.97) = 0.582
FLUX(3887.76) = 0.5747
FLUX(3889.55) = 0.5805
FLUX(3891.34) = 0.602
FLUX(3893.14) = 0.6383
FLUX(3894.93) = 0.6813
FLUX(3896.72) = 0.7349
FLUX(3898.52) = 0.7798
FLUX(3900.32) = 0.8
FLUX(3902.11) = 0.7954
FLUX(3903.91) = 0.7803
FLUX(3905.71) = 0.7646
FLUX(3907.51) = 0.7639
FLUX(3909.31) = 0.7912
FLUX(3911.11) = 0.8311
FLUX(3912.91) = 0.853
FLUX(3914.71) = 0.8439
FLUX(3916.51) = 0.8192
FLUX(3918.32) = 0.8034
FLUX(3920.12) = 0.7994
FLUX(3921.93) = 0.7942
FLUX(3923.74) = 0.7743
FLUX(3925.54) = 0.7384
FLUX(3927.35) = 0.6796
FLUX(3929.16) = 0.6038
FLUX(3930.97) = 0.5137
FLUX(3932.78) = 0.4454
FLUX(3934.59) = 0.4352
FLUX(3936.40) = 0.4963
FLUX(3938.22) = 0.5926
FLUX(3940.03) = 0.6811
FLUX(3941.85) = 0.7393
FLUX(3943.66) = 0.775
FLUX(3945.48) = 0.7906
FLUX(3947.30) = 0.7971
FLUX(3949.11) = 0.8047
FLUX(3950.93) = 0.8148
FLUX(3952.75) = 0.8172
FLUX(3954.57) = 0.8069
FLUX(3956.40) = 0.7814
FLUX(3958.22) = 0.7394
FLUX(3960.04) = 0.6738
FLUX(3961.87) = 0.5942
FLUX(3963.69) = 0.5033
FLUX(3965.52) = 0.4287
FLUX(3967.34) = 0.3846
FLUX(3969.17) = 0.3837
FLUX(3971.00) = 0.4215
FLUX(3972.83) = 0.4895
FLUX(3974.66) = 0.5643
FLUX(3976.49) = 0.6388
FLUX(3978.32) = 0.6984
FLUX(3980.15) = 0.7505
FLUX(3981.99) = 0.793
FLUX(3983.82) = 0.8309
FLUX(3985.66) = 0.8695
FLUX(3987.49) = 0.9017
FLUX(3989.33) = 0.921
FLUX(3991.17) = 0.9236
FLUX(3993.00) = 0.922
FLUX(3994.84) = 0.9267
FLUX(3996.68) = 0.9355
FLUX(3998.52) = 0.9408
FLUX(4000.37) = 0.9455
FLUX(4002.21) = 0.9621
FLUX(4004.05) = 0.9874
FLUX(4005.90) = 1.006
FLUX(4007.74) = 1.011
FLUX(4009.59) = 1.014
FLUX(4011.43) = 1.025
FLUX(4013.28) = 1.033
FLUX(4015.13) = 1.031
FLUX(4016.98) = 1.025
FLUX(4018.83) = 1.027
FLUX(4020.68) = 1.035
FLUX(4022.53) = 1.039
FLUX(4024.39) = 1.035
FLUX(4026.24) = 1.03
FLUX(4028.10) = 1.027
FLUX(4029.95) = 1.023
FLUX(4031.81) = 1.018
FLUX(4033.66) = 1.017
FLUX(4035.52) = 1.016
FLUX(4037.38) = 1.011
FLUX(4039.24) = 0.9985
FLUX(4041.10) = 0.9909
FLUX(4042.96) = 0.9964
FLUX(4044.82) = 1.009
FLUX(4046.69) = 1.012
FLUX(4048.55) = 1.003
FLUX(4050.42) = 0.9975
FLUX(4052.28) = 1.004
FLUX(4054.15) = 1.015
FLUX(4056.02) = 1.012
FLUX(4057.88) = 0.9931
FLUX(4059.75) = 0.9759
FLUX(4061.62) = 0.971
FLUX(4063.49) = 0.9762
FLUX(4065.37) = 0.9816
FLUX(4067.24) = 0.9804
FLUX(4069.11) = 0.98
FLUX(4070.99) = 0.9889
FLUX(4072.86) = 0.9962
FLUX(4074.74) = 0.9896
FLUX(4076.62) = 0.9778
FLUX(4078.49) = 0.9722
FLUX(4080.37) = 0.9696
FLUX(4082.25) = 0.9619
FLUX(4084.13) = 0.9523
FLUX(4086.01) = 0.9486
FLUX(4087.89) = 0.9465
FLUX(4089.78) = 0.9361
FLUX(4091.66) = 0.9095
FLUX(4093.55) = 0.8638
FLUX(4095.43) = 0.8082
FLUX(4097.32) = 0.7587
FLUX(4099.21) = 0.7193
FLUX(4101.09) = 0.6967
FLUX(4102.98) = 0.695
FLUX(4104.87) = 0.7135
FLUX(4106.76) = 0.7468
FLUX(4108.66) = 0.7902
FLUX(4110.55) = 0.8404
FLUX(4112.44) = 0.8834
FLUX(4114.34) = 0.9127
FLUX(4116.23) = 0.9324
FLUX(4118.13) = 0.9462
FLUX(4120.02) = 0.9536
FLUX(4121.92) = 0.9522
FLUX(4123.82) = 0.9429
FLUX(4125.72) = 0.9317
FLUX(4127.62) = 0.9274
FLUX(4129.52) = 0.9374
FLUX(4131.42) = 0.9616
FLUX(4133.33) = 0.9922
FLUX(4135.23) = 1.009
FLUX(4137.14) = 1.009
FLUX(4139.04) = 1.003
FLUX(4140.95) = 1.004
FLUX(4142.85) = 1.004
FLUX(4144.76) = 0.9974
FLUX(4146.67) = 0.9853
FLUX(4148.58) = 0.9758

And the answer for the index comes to 1.48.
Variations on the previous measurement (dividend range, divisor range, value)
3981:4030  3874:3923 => 1.41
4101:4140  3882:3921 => 1.37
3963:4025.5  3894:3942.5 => 1.22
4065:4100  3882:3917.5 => 1.40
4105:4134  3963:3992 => 1.47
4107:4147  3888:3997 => 1.45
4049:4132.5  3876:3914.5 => 1.43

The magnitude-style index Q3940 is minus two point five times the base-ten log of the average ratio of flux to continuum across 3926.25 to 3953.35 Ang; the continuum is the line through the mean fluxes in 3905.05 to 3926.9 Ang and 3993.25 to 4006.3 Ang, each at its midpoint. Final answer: 0.26 mag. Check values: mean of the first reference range 0.796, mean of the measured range 0.665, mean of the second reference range 0.953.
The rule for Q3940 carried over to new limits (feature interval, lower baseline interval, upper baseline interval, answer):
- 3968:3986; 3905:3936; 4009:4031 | 0.379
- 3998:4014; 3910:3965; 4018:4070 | -0.105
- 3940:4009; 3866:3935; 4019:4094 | 0.110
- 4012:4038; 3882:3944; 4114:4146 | -0.224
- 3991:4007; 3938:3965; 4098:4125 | -0.246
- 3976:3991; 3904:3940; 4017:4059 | 0.075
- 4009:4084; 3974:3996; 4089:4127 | -0.204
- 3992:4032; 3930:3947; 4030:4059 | -0.131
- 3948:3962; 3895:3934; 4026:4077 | 0.076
